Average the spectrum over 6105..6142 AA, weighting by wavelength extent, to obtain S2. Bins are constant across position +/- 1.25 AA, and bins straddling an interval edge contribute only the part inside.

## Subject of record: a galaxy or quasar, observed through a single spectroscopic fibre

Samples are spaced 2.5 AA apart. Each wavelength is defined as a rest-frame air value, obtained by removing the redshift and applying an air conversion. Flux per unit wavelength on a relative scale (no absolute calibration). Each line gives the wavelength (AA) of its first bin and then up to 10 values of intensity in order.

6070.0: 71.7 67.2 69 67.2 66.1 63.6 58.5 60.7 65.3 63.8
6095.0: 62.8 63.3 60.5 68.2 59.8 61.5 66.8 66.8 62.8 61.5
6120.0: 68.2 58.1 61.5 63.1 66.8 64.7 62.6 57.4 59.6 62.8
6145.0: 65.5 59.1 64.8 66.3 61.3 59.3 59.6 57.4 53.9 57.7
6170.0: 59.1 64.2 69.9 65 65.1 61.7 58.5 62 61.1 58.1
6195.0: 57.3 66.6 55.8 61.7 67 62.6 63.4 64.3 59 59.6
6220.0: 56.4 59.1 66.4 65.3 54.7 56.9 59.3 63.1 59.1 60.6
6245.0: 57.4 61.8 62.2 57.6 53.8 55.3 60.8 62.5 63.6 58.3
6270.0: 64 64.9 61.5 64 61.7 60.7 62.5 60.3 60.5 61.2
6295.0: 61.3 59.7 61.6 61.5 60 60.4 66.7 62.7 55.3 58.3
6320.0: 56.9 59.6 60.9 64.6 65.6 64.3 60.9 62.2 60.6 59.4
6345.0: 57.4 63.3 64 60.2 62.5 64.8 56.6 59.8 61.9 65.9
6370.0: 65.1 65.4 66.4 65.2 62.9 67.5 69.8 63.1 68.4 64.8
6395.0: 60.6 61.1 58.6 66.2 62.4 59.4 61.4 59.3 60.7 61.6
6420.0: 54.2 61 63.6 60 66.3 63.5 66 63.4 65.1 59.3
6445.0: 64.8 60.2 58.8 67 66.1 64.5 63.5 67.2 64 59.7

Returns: 62.8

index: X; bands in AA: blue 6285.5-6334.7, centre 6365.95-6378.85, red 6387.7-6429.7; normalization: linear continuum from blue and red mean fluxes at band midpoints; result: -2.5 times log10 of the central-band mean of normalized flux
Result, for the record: -0.069 mag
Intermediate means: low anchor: 61.1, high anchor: 61.6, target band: 65.5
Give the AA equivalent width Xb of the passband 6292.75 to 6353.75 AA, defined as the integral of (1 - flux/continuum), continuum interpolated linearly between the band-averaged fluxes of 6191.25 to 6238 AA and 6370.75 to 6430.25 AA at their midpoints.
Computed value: 0.9 AA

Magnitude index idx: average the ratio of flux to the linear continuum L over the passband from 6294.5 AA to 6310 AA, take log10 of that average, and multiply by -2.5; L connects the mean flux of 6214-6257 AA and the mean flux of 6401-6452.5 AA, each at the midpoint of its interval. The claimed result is -0.02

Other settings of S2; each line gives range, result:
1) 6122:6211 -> 61.7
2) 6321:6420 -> 62.6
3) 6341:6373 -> 61.9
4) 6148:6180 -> 61.6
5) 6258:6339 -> 61.5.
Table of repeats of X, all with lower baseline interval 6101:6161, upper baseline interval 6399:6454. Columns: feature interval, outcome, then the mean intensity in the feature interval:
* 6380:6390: -0.07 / 66.5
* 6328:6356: 0.01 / 61.9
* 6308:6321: 0.04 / 60.1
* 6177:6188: 0.01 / 62.3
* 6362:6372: -0.02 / 63.6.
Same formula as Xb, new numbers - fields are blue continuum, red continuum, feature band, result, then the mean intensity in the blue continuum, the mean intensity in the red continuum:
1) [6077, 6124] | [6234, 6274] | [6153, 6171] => 1.0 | 63.4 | 60.3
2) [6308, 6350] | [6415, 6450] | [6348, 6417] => -1.6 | 61.2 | 62.1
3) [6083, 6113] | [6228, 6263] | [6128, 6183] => -0.5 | 63.1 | 59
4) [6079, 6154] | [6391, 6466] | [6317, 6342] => 0.5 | 63.1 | 62.5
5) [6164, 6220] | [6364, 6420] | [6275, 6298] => 0.4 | 61.4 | 63.3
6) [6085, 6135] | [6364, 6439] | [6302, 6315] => 0.3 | 63.3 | 63.2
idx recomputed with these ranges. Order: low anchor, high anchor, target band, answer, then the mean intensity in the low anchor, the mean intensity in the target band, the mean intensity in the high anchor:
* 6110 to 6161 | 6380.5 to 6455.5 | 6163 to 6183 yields 0.014 mag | 62.7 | 61.9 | 62.8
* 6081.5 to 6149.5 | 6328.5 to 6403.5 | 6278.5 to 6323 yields 0.042 mag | 62.8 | 60.6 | 63.1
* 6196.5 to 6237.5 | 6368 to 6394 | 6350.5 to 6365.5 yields 0.070 mag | 61.2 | 61.1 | 65.8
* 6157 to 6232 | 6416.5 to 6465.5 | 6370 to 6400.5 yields -0.036 mag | 61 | 64.7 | 63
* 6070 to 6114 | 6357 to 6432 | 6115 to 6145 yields 0.028 mag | 64.4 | 62.5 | 62.8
